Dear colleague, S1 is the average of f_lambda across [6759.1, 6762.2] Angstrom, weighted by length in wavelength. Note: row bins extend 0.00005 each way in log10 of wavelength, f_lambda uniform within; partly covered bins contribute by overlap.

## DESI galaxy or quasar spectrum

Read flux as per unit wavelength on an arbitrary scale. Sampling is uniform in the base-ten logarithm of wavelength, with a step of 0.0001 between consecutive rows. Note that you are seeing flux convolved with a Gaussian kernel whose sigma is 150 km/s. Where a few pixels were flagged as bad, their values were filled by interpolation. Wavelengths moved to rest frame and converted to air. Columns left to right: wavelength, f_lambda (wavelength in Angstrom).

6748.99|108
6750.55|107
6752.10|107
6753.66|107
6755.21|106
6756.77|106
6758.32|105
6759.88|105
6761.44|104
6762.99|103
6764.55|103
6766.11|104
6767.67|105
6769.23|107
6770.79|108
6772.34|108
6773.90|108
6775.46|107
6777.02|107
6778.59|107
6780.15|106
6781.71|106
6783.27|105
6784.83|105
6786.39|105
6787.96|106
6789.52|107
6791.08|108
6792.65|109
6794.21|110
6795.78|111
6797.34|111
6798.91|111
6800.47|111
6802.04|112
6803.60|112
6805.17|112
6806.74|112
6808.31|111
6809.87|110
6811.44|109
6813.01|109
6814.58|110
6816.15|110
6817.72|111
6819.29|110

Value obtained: 104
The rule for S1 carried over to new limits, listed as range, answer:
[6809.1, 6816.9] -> 110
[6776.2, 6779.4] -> 107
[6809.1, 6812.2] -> 109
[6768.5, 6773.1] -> 108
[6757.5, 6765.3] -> 104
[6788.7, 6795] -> 108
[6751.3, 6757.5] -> 107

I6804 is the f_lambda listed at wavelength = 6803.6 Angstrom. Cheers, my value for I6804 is 112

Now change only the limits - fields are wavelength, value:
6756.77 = 106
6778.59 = 107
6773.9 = 108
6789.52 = 107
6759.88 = 105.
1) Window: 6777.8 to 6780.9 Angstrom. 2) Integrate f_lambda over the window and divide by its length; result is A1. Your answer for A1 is 106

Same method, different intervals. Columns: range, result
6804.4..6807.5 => 112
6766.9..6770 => 106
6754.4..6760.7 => 105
